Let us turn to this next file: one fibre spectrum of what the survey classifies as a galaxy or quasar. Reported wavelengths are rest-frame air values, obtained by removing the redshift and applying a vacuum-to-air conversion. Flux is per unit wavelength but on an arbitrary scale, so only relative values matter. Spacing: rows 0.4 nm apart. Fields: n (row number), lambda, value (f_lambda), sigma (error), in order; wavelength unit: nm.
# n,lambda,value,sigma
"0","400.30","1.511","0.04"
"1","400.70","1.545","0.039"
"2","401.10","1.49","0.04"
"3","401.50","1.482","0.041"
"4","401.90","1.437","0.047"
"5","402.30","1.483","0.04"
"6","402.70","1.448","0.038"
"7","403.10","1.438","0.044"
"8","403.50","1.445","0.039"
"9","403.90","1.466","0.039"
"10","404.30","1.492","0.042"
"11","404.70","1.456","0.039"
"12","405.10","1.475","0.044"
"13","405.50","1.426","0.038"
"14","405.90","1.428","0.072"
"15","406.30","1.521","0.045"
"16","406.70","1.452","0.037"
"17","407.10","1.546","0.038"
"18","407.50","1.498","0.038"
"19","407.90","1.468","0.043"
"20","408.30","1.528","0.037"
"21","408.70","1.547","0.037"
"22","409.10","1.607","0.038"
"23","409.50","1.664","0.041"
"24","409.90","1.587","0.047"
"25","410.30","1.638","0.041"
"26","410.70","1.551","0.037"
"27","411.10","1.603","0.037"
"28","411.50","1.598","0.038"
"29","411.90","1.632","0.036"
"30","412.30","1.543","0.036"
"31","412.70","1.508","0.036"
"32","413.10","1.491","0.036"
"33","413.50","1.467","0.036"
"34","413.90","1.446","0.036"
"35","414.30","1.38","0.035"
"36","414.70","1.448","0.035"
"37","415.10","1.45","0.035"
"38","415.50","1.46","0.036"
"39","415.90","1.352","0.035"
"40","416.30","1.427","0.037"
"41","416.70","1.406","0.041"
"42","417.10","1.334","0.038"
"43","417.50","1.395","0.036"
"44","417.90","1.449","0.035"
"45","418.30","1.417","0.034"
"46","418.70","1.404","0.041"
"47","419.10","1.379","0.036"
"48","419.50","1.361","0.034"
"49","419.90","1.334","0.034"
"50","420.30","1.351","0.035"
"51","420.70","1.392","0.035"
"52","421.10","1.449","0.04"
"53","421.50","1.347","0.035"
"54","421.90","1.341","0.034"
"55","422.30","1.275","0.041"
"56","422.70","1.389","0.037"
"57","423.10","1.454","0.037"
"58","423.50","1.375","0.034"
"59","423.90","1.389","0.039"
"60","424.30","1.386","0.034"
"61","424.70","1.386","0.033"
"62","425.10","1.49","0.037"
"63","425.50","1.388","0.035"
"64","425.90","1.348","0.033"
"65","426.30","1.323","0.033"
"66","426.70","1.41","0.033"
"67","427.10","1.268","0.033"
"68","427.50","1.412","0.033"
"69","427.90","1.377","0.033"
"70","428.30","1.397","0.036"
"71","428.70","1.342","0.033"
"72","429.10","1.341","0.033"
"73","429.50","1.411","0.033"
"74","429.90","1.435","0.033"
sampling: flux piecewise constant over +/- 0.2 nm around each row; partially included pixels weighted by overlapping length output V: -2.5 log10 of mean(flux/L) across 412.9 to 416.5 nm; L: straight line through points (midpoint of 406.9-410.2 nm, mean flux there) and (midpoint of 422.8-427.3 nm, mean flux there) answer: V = 0.043 mag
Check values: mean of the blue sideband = 1.56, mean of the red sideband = 1.38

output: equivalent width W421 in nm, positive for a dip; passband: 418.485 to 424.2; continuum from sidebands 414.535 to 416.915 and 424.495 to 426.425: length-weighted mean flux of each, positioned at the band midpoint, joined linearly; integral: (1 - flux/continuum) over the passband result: 0.12 nm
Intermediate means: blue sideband 1.42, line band 1.37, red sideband 1.39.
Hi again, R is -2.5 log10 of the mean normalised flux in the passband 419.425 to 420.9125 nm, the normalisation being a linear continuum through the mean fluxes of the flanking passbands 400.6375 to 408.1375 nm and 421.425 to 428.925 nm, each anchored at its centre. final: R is 0.03 mag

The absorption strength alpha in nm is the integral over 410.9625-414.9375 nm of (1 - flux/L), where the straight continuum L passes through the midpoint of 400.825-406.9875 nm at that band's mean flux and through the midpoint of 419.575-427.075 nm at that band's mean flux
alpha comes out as -0.24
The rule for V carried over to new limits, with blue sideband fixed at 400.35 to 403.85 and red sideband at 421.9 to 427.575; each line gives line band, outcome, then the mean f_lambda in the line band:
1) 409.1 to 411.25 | -0.122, 1.61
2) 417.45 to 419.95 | 0.006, 1.39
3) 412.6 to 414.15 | -0.036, 1.47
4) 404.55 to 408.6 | -0.021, 1.48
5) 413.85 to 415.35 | -0.009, 1.43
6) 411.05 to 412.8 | -0.107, 1.58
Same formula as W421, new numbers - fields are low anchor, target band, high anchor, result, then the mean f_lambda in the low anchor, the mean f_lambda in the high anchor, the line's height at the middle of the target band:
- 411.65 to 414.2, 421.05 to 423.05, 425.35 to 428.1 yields 0.07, 1.51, 1.36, 1.41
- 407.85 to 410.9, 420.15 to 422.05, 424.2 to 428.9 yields 0.08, 1.58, 1.38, 1.44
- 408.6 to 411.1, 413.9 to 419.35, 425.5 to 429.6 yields 0.37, 1.6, 1.36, 1.51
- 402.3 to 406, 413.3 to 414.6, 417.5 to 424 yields -0.02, 1.45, 1.38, 1.41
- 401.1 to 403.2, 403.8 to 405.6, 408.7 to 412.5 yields 0.05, 1.46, 1.6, 1.5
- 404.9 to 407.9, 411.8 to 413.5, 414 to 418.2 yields -0.11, 1.48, 1.41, 1.43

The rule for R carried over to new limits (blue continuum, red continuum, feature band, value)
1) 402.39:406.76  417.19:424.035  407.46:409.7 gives -0.084 mag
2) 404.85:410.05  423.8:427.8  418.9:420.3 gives 0.054 mag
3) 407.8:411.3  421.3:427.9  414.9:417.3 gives 0.064 mag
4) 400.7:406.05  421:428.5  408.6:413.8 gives -0.100 mag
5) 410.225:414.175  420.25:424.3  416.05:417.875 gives 0.052 mag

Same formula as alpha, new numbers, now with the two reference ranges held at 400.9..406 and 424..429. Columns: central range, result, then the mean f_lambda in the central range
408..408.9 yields -0.06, 1.53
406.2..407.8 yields -0.06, 1.5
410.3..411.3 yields -0.11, 1.59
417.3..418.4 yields -0.01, 1.42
